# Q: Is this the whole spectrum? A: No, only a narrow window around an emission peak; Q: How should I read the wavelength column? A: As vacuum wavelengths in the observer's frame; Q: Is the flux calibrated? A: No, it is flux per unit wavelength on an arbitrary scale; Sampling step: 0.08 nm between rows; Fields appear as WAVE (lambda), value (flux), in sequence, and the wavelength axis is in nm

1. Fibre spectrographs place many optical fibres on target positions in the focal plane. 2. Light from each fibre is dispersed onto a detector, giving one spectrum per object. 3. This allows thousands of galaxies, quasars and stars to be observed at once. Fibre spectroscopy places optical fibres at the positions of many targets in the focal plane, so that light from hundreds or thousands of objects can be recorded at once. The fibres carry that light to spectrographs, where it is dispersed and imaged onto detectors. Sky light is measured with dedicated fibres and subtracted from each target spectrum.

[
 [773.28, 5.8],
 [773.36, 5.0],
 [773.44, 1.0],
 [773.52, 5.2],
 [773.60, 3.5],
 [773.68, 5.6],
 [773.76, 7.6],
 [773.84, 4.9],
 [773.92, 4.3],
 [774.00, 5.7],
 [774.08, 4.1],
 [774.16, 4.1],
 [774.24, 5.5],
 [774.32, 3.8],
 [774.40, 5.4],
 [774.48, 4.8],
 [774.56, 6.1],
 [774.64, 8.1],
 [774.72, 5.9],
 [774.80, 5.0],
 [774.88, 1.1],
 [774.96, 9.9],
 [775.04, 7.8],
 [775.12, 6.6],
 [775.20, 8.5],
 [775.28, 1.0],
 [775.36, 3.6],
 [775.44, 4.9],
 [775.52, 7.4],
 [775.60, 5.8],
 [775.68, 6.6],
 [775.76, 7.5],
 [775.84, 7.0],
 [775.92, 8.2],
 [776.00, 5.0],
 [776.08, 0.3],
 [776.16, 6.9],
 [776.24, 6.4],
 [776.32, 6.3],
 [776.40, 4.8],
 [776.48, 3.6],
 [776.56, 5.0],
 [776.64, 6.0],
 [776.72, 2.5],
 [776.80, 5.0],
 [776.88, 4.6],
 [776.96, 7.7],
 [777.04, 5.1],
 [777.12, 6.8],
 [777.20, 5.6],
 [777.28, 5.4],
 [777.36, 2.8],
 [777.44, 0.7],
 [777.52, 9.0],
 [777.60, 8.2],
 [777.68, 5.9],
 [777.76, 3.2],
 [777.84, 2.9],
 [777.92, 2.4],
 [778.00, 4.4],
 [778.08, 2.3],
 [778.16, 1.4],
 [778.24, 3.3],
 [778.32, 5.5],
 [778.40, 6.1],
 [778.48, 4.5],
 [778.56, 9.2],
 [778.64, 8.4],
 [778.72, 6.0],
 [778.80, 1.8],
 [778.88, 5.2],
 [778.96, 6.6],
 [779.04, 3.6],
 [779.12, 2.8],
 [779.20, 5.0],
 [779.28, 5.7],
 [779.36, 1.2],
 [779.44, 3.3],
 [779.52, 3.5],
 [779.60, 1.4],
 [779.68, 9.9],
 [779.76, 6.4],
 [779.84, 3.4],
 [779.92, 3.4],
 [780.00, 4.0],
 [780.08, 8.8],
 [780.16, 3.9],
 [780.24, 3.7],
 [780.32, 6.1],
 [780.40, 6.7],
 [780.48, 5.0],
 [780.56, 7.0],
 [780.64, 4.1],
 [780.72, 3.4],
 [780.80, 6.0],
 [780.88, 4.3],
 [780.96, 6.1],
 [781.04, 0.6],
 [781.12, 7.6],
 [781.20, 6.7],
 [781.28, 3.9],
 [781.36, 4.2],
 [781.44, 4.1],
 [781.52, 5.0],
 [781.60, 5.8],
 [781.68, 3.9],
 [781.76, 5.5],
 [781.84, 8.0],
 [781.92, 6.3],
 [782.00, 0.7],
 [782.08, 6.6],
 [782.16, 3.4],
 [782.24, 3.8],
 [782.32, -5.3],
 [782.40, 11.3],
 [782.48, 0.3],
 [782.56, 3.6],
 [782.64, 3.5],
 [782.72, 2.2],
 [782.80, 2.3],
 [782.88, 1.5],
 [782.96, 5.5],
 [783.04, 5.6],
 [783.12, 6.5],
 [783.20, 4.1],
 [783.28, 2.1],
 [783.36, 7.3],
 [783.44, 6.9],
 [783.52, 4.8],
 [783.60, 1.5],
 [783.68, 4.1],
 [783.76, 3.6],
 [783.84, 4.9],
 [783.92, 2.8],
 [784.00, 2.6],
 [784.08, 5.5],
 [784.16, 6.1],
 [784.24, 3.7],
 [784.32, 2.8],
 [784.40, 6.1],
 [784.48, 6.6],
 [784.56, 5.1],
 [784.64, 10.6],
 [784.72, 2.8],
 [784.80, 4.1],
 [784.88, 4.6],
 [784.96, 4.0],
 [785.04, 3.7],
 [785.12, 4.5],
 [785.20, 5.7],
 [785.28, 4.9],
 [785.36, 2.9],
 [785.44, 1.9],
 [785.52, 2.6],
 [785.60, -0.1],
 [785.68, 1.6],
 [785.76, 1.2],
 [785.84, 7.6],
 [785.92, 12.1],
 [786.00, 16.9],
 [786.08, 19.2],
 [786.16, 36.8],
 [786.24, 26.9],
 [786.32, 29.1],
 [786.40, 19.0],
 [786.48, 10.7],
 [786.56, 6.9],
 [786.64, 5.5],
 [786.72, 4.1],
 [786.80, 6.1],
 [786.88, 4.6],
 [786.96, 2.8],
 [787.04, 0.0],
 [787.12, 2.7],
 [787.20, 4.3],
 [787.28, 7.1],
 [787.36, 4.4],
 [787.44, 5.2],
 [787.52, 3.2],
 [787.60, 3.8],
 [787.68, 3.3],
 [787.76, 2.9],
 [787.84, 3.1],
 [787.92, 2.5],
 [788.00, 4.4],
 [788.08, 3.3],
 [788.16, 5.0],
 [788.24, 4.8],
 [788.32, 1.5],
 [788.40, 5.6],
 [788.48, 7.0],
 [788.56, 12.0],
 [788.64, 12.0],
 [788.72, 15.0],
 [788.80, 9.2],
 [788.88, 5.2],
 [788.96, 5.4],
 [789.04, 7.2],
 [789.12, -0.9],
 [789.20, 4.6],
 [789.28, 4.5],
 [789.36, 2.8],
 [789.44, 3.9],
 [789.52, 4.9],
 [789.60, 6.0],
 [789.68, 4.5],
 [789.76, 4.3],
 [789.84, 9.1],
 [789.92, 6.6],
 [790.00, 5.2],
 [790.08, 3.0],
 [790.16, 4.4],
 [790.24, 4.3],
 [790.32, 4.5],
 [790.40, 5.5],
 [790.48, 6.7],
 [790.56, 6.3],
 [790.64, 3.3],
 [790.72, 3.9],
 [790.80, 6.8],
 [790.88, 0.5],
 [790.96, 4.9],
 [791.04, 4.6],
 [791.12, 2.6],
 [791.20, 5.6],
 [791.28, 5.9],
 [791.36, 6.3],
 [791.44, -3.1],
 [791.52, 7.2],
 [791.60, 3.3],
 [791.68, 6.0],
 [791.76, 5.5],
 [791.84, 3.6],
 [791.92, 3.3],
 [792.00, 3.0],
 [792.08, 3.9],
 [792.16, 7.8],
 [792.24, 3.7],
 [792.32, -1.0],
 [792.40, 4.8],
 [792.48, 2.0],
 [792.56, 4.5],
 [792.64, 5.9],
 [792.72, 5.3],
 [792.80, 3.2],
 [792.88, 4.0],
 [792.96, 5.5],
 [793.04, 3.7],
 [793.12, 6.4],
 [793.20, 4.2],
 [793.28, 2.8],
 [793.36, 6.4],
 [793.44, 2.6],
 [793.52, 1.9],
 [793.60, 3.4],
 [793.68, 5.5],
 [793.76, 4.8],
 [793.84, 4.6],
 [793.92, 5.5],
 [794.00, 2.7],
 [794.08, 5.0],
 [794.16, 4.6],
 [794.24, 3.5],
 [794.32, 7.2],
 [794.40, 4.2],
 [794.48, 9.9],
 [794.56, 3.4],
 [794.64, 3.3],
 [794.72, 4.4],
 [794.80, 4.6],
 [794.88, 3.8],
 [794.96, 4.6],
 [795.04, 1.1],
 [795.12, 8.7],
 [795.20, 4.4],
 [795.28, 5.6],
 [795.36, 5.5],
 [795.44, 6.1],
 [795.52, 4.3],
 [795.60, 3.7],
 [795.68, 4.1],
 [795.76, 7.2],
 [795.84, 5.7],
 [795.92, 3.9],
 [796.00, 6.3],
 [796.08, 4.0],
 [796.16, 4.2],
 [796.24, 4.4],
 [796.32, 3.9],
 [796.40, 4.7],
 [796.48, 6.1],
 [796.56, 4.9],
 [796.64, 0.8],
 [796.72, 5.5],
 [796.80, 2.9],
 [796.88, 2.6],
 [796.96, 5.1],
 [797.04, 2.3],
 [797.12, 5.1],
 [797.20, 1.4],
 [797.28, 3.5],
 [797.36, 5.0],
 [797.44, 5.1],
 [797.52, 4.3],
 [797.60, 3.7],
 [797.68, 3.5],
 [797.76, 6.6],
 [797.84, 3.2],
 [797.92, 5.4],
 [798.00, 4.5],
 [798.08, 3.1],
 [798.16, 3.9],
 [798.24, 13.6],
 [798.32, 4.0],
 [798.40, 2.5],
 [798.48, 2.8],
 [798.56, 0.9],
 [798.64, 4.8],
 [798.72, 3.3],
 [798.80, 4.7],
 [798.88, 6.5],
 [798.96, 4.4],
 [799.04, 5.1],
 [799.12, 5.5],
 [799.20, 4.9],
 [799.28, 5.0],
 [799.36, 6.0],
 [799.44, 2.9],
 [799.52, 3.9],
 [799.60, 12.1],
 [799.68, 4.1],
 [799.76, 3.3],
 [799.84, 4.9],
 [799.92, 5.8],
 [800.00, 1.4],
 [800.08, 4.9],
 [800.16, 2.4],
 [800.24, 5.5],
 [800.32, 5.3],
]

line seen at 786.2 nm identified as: Halpha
